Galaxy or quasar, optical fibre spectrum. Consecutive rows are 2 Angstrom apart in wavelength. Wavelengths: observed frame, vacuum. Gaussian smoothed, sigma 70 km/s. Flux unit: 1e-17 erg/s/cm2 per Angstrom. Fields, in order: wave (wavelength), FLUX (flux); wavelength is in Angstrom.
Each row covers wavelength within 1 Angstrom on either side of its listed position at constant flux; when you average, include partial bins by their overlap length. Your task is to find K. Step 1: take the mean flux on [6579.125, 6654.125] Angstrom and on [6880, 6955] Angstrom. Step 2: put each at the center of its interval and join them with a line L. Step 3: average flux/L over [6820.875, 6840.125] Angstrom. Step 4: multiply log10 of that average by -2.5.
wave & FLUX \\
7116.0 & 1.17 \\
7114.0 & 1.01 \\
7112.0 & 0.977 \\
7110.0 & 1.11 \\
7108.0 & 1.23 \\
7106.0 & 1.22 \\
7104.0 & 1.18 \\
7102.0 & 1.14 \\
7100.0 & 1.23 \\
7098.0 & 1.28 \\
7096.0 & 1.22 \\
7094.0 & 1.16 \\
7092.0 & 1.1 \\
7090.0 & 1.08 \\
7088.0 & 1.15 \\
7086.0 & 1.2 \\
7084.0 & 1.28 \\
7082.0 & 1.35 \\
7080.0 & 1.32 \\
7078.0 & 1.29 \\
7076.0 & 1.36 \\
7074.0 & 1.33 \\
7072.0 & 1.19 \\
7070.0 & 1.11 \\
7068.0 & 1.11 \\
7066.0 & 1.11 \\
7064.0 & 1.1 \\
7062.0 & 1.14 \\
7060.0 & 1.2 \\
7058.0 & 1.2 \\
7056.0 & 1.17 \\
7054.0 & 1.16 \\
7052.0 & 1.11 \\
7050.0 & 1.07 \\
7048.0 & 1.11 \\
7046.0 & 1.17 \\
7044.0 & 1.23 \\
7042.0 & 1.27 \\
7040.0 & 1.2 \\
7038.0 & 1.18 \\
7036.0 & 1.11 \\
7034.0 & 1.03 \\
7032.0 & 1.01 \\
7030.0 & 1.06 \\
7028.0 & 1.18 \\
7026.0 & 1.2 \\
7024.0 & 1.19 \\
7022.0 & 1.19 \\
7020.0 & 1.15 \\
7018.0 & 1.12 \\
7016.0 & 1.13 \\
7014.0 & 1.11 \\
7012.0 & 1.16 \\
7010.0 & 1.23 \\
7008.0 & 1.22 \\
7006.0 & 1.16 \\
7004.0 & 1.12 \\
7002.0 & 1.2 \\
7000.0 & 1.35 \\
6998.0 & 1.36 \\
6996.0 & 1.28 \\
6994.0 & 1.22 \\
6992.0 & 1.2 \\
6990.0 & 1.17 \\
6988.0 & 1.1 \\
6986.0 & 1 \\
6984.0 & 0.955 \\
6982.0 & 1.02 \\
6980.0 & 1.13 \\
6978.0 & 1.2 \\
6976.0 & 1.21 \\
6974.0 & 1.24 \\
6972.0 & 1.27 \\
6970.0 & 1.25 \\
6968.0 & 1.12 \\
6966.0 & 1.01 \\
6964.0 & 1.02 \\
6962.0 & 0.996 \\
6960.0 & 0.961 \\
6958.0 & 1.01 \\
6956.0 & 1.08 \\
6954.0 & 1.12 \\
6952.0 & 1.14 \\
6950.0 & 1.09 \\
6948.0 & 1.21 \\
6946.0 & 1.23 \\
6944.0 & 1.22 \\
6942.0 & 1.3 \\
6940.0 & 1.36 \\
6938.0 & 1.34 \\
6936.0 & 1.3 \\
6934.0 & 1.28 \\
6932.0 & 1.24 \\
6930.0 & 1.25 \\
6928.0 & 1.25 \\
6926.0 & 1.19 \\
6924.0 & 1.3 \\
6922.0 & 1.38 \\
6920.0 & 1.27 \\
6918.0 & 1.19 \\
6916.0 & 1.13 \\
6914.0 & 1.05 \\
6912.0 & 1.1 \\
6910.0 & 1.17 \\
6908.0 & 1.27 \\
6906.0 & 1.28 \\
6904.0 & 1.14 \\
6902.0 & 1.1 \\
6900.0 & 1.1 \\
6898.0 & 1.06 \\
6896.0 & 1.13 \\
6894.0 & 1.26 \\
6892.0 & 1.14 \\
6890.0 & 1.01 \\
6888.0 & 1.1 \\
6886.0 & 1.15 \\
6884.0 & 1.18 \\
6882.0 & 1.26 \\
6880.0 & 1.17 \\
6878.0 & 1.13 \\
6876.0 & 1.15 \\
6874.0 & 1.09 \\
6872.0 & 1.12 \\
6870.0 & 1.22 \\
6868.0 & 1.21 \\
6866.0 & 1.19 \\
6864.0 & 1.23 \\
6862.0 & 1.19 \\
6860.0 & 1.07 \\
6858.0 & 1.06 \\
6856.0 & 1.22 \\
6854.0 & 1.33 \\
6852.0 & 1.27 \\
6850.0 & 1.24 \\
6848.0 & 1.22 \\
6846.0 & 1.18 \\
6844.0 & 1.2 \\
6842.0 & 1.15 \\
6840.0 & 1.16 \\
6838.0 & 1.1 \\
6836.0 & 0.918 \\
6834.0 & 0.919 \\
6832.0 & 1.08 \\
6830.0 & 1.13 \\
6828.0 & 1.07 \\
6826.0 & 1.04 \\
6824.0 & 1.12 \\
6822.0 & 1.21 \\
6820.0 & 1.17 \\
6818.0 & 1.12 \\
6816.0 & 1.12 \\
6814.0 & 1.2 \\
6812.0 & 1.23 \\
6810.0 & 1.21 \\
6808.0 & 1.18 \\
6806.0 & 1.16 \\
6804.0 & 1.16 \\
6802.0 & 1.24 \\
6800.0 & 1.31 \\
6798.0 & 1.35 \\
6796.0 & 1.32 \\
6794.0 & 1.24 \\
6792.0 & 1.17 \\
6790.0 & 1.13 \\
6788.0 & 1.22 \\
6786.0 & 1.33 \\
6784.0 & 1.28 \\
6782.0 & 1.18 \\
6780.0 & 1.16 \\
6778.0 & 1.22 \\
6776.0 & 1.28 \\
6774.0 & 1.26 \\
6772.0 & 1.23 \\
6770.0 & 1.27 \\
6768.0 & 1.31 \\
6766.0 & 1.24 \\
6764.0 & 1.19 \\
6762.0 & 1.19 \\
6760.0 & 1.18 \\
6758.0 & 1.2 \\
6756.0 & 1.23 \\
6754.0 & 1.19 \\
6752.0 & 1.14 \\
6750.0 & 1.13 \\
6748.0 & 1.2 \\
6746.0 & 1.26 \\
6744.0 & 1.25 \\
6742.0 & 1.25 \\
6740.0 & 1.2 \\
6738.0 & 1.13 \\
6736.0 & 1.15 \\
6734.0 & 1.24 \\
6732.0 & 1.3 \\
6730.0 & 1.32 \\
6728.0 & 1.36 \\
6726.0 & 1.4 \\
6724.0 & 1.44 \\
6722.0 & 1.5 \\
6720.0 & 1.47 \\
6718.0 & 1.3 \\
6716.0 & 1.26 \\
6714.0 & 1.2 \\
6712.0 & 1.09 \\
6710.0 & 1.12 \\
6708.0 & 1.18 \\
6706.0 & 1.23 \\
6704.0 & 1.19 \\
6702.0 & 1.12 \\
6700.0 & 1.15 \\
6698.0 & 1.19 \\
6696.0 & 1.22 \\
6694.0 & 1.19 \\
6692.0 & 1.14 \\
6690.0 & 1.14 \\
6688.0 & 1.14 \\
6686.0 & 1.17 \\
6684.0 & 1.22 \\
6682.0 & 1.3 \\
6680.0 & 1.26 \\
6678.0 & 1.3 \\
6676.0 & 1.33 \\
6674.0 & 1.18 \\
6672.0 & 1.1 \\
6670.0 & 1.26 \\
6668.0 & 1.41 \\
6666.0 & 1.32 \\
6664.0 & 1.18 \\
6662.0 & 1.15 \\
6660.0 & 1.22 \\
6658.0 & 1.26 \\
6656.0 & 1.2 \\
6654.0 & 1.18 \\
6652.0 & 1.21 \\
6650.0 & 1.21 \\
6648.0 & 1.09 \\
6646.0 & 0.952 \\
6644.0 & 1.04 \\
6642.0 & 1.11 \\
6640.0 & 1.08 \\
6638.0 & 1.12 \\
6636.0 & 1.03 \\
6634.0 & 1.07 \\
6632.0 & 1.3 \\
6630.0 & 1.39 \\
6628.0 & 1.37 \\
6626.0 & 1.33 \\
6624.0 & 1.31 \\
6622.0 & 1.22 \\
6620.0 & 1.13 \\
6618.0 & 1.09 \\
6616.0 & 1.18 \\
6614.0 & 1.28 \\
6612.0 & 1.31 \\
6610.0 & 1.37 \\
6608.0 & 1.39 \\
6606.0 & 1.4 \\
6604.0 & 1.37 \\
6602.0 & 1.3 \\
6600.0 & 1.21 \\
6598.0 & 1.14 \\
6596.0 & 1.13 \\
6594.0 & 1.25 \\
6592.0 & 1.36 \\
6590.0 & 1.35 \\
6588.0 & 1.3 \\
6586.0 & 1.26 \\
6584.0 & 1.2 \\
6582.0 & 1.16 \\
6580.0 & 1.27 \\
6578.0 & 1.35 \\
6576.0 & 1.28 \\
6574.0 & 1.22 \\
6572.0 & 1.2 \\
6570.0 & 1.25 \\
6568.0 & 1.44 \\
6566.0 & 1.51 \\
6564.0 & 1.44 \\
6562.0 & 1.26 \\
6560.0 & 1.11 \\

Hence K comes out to 0.13 mag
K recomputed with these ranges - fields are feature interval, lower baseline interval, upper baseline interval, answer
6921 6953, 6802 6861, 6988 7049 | -0.08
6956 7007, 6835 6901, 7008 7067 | 0.01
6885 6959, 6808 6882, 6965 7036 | -0.03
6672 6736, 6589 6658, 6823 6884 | -0.04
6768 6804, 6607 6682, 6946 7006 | -0.06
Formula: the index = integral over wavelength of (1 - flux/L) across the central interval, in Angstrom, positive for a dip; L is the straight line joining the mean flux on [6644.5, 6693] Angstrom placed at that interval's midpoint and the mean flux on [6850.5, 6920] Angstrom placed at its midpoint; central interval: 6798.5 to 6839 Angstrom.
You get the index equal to 1.3 Angstrom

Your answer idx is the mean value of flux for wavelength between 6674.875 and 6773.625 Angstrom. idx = 1.23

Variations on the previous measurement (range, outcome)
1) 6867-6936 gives 1.18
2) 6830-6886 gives 1.16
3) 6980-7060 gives 1.16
